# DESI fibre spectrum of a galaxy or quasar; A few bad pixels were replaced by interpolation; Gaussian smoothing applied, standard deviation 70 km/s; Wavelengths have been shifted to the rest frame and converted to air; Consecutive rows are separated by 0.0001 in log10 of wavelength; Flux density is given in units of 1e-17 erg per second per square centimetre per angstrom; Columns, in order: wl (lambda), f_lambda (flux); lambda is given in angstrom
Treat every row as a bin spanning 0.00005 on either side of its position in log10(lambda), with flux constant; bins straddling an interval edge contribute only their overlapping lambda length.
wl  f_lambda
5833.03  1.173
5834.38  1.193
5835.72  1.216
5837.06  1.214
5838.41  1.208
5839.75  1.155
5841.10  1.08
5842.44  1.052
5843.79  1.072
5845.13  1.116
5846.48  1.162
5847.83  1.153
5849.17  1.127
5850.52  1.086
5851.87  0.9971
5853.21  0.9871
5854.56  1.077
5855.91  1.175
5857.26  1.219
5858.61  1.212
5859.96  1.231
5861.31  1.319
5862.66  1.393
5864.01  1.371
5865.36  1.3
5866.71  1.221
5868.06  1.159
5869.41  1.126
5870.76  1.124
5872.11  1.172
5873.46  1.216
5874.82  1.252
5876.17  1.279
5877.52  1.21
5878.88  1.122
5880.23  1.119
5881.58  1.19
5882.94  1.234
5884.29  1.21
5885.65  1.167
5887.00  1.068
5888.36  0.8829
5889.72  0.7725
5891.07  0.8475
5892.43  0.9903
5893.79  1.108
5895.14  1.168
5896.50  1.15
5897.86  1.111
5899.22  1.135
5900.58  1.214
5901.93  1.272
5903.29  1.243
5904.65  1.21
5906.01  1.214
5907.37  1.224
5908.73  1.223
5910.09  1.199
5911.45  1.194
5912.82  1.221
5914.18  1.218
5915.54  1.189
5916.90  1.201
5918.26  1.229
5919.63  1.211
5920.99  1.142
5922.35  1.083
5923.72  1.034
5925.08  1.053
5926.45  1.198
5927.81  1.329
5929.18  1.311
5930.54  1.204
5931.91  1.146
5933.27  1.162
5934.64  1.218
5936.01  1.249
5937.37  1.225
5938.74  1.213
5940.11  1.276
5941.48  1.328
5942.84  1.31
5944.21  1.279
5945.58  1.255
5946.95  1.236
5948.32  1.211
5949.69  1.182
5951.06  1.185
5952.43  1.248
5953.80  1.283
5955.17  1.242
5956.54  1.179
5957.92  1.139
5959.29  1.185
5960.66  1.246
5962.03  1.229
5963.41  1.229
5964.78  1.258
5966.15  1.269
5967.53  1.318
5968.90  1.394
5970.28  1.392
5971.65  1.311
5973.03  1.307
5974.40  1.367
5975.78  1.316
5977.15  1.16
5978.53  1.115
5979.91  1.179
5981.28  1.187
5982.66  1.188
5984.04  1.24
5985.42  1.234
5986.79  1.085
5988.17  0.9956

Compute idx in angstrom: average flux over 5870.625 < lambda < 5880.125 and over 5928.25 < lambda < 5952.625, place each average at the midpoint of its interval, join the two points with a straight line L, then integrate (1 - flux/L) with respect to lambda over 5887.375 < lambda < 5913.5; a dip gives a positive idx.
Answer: 1.9 angstrom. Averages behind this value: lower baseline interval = 1.2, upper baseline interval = 1.24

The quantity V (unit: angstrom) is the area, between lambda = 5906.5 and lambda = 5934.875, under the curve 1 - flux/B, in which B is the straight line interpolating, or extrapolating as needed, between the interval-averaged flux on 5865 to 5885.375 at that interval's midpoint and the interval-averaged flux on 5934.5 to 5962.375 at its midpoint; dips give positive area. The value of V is 0.68 angstrom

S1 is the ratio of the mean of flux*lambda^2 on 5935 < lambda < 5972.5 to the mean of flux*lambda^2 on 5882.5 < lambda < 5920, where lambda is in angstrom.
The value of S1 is 1.11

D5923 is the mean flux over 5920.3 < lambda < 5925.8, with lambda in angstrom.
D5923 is 1.08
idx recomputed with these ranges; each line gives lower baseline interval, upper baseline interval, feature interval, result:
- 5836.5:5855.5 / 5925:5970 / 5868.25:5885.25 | -0.6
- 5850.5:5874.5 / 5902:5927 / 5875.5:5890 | 0.8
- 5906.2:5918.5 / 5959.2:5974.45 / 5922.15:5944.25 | 0.5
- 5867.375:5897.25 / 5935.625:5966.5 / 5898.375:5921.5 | -0.9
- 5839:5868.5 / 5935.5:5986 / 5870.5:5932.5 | 2.3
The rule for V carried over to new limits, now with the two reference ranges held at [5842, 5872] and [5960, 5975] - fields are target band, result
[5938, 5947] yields -0.01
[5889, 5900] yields 1.61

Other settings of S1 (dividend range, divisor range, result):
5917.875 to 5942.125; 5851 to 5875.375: 1.03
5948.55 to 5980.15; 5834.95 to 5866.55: 1.11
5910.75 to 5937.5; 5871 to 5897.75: 1.08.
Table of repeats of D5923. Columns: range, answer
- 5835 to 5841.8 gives 1.18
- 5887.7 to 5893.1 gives 0.873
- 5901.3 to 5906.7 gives 1.23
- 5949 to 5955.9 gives 1.23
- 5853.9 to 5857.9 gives 1.16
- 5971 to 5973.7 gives 1.31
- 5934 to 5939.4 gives 1.23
